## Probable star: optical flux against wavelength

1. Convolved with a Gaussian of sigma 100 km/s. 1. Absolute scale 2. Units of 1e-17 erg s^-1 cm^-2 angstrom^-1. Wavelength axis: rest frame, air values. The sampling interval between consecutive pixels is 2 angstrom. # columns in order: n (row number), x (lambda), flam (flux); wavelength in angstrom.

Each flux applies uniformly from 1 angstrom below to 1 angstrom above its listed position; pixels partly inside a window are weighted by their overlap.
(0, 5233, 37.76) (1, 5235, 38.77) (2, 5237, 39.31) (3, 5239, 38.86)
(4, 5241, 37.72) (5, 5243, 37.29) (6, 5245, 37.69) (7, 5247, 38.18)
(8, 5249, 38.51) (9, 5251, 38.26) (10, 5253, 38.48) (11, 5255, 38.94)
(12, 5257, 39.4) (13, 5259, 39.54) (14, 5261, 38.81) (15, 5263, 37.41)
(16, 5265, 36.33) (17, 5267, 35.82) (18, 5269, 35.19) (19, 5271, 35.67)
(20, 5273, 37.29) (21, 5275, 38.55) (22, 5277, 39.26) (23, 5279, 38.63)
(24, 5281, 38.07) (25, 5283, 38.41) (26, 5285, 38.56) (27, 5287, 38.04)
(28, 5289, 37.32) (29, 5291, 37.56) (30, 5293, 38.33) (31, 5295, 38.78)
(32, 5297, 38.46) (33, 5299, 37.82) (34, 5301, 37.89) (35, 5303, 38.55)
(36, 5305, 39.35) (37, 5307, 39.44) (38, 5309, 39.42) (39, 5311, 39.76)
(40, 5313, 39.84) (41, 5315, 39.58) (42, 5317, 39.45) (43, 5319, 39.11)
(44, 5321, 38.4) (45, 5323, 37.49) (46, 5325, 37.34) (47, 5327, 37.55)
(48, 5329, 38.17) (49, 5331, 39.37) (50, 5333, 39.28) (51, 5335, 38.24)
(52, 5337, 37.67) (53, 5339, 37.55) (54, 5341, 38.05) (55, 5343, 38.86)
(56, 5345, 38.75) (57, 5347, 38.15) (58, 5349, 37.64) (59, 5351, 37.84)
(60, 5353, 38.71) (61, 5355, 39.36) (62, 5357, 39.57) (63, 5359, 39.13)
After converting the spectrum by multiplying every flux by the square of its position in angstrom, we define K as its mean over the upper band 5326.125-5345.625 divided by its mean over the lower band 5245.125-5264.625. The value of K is 1.0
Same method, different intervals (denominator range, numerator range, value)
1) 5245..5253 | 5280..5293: 1.01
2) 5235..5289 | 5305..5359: 1.04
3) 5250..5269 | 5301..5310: 1.05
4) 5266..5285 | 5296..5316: 1.05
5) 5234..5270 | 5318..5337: 1.04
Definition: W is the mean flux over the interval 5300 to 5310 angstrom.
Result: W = 38.9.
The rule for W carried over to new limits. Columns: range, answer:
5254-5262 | 39.2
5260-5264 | 38.1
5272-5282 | 38.4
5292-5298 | 38.5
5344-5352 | 38.1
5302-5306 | 39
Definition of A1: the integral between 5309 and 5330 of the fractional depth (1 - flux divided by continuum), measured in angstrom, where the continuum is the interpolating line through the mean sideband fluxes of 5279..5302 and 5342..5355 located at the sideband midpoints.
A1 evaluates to -0.2 angstrom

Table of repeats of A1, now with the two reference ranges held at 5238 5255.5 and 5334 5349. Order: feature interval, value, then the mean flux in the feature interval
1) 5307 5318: -0.4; 39.6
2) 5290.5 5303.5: 0.0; 38.2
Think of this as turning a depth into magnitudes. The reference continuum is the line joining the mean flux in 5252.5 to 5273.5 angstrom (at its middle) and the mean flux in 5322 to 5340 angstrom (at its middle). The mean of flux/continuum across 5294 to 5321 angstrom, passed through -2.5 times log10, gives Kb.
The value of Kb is -0.03 mag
